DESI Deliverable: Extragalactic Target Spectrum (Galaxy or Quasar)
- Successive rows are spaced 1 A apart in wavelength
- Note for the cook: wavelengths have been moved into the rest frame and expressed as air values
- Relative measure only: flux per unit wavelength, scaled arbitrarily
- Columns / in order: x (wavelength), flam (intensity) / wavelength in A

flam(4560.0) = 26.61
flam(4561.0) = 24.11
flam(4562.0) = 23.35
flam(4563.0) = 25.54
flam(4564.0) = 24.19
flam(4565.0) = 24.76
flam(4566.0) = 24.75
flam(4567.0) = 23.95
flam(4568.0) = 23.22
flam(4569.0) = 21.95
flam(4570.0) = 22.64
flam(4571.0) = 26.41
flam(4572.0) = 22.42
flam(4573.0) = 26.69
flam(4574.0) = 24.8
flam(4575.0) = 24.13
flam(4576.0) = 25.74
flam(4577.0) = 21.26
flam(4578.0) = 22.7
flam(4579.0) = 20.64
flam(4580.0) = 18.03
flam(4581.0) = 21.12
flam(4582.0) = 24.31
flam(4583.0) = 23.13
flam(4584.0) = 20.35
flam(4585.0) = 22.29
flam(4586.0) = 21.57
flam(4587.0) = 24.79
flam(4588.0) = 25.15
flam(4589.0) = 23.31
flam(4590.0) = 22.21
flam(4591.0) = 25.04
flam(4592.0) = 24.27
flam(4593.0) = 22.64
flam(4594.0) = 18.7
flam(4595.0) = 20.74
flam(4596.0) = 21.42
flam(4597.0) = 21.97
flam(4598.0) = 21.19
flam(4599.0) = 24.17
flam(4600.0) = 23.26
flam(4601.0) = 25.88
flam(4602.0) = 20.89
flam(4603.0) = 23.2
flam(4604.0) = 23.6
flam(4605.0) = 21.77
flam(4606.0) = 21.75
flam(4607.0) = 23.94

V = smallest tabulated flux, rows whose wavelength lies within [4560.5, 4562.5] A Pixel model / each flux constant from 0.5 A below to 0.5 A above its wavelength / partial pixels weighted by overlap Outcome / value 23.35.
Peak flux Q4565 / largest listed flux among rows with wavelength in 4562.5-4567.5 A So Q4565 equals 25.54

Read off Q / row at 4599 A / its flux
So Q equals 24.17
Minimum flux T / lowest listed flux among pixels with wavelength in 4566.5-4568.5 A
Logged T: 23.22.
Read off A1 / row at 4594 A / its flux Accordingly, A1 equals 18.7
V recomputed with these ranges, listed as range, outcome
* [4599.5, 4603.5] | 20.89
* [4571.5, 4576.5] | 22.42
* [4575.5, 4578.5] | 21.26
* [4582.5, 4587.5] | 20.35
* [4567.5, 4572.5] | 21.95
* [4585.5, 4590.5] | 21.57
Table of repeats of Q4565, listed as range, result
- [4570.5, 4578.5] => 26.69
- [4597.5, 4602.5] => 25.88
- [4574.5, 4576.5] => 25.74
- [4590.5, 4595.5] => 25.04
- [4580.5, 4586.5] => 24.31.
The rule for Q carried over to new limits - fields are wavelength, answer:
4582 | 24.31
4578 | 22.7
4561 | 24.11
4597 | 21.97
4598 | 21.19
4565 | 24.76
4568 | 23.22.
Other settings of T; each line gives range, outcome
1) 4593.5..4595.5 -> 18.7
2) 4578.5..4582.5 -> 18.03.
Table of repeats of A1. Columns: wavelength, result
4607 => 23.94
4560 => 26.61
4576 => 25.74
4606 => 21.75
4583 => 23.13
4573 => 26.69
